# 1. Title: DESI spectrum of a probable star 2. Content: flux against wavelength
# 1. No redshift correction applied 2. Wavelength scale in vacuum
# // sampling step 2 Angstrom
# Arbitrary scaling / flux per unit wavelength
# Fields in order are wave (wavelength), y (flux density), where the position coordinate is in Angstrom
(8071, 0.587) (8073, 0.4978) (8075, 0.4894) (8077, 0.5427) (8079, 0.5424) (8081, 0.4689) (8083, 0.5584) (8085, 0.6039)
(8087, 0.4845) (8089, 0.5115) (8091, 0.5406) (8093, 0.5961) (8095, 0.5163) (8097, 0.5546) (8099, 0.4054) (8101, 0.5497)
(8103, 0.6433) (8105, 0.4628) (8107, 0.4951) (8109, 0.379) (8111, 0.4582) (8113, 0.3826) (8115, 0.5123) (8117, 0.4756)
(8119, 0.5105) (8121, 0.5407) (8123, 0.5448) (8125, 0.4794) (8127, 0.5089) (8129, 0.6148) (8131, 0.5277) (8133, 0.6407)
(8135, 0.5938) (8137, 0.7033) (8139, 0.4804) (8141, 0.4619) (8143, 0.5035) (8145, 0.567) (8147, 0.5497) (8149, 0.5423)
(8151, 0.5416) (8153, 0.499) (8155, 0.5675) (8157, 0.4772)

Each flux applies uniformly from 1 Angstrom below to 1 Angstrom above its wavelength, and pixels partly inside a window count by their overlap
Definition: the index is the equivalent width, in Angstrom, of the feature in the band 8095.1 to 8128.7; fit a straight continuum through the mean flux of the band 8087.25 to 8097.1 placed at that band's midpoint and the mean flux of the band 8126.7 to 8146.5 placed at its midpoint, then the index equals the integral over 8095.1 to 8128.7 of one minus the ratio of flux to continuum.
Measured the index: 3.16 Angstrom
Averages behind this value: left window 0.538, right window 0.562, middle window 0.497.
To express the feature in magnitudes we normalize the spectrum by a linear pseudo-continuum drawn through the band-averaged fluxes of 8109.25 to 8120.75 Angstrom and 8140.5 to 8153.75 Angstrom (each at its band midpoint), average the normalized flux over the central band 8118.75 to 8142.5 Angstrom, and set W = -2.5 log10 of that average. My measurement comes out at -0.115 mag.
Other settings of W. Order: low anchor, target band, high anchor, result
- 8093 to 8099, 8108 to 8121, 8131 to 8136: 0.22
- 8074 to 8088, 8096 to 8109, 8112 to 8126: 0.00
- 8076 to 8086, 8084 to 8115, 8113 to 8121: 0.02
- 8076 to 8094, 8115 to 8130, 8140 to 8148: 0.01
